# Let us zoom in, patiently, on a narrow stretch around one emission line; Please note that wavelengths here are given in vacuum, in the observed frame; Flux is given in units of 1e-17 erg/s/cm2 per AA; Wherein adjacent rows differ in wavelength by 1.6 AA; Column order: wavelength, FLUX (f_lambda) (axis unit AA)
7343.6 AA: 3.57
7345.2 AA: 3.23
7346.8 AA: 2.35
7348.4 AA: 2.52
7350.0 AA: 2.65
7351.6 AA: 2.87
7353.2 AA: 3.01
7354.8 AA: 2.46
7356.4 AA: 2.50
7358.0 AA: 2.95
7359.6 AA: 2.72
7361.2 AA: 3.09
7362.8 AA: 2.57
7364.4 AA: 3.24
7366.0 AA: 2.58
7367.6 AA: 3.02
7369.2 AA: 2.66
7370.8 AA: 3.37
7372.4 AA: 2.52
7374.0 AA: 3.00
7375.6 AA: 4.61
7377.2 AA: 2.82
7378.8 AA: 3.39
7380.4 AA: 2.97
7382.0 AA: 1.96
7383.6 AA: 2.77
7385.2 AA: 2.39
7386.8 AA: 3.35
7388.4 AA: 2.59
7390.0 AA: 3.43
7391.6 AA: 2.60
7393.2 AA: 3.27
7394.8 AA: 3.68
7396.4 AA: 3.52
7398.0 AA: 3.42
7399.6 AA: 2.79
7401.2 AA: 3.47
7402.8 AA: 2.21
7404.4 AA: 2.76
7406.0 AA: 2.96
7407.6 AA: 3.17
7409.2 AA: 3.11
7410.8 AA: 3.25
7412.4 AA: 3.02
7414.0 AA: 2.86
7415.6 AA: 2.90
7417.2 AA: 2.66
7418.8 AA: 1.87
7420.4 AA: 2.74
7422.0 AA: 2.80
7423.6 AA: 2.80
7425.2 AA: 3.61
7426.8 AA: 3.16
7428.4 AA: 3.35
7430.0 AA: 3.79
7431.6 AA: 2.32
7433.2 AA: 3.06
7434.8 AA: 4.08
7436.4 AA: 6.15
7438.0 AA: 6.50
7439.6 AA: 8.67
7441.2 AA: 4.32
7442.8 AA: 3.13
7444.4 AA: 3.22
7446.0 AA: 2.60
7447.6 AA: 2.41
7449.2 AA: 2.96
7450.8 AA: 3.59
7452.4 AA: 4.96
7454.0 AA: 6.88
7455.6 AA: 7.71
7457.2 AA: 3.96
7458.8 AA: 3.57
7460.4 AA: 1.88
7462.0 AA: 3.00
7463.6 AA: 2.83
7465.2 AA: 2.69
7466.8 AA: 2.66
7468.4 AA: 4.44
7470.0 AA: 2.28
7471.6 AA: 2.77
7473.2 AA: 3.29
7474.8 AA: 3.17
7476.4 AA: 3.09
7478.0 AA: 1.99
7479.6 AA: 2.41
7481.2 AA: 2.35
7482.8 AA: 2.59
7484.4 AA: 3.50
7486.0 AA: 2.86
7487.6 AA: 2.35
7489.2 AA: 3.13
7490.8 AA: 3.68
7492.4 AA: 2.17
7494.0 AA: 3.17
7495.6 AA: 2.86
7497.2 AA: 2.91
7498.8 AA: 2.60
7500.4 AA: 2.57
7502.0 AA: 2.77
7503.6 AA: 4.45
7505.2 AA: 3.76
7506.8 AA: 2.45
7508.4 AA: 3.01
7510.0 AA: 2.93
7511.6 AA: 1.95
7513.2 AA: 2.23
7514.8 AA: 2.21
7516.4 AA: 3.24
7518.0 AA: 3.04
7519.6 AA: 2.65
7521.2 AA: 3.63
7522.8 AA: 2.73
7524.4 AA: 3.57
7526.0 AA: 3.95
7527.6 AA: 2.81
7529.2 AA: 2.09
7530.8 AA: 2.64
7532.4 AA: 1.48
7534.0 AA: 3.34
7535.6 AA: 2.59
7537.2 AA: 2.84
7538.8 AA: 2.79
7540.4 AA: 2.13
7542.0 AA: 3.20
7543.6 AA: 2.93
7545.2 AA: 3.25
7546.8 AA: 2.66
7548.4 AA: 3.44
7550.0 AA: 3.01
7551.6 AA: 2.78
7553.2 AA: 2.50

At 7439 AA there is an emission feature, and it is [S II]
